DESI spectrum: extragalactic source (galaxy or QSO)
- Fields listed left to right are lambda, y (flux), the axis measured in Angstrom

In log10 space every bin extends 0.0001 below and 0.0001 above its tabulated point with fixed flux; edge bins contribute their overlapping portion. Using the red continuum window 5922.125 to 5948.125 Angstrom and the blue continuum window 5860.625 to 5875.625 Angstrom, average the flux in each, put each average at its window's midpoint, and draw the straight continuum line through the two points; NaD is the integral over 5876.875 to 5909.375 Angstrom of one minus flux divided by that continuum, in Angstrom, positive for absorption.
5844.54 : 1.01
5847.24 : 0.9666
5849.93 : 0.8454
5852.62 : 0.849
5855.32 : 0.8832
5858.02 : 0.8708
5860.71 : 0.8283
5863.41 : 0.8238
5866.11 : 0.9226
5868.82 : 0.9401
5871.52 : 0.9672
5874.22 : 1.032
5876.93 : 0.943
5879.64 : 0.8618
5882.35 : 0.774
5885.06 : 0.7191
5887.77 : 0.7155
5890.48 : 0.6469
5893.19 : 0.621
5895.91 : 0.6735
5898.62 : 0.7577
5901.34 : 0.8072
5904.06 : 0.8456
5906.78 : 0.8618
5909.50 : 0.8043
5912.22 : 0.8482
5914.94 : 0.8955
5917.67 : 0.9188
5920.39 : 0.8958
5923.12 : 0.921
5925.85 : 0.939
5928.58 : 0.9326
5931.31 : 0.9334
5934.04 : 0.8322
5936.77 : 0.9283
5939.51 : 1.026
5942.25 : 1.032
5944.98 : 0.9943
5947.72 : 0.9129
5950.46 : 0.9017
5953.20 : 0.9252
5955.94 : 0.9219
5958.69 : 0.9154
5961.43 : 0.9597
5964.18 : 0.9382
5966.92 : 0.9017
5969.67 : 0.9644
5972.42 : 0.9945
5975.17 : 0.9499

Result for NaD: 5.9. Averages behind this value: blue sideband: 0.927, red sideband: 0.947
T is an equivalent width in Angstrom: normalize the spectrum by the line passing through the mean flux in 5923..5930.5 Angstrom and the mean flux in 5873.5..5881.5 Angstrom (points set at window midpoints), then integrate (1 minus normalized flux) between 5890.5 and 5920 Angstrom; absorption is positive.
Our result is 4.1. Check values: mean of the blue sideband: 0.927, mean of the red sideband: 0.933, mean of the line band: 0.8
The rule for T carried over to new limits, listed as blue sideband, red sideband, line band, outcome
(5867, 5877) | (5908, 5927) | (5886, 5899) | 3.56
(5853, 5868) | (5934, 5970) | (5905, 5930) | 0.66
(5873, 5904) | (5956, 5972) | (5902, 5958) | -2.97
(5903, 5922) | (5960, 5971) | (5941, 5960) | -0.47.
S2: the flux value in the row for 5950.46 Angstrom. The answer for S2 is 0.9017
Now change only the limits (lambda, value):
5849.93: 0.8454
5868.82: 0.9401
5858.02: 0.8708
